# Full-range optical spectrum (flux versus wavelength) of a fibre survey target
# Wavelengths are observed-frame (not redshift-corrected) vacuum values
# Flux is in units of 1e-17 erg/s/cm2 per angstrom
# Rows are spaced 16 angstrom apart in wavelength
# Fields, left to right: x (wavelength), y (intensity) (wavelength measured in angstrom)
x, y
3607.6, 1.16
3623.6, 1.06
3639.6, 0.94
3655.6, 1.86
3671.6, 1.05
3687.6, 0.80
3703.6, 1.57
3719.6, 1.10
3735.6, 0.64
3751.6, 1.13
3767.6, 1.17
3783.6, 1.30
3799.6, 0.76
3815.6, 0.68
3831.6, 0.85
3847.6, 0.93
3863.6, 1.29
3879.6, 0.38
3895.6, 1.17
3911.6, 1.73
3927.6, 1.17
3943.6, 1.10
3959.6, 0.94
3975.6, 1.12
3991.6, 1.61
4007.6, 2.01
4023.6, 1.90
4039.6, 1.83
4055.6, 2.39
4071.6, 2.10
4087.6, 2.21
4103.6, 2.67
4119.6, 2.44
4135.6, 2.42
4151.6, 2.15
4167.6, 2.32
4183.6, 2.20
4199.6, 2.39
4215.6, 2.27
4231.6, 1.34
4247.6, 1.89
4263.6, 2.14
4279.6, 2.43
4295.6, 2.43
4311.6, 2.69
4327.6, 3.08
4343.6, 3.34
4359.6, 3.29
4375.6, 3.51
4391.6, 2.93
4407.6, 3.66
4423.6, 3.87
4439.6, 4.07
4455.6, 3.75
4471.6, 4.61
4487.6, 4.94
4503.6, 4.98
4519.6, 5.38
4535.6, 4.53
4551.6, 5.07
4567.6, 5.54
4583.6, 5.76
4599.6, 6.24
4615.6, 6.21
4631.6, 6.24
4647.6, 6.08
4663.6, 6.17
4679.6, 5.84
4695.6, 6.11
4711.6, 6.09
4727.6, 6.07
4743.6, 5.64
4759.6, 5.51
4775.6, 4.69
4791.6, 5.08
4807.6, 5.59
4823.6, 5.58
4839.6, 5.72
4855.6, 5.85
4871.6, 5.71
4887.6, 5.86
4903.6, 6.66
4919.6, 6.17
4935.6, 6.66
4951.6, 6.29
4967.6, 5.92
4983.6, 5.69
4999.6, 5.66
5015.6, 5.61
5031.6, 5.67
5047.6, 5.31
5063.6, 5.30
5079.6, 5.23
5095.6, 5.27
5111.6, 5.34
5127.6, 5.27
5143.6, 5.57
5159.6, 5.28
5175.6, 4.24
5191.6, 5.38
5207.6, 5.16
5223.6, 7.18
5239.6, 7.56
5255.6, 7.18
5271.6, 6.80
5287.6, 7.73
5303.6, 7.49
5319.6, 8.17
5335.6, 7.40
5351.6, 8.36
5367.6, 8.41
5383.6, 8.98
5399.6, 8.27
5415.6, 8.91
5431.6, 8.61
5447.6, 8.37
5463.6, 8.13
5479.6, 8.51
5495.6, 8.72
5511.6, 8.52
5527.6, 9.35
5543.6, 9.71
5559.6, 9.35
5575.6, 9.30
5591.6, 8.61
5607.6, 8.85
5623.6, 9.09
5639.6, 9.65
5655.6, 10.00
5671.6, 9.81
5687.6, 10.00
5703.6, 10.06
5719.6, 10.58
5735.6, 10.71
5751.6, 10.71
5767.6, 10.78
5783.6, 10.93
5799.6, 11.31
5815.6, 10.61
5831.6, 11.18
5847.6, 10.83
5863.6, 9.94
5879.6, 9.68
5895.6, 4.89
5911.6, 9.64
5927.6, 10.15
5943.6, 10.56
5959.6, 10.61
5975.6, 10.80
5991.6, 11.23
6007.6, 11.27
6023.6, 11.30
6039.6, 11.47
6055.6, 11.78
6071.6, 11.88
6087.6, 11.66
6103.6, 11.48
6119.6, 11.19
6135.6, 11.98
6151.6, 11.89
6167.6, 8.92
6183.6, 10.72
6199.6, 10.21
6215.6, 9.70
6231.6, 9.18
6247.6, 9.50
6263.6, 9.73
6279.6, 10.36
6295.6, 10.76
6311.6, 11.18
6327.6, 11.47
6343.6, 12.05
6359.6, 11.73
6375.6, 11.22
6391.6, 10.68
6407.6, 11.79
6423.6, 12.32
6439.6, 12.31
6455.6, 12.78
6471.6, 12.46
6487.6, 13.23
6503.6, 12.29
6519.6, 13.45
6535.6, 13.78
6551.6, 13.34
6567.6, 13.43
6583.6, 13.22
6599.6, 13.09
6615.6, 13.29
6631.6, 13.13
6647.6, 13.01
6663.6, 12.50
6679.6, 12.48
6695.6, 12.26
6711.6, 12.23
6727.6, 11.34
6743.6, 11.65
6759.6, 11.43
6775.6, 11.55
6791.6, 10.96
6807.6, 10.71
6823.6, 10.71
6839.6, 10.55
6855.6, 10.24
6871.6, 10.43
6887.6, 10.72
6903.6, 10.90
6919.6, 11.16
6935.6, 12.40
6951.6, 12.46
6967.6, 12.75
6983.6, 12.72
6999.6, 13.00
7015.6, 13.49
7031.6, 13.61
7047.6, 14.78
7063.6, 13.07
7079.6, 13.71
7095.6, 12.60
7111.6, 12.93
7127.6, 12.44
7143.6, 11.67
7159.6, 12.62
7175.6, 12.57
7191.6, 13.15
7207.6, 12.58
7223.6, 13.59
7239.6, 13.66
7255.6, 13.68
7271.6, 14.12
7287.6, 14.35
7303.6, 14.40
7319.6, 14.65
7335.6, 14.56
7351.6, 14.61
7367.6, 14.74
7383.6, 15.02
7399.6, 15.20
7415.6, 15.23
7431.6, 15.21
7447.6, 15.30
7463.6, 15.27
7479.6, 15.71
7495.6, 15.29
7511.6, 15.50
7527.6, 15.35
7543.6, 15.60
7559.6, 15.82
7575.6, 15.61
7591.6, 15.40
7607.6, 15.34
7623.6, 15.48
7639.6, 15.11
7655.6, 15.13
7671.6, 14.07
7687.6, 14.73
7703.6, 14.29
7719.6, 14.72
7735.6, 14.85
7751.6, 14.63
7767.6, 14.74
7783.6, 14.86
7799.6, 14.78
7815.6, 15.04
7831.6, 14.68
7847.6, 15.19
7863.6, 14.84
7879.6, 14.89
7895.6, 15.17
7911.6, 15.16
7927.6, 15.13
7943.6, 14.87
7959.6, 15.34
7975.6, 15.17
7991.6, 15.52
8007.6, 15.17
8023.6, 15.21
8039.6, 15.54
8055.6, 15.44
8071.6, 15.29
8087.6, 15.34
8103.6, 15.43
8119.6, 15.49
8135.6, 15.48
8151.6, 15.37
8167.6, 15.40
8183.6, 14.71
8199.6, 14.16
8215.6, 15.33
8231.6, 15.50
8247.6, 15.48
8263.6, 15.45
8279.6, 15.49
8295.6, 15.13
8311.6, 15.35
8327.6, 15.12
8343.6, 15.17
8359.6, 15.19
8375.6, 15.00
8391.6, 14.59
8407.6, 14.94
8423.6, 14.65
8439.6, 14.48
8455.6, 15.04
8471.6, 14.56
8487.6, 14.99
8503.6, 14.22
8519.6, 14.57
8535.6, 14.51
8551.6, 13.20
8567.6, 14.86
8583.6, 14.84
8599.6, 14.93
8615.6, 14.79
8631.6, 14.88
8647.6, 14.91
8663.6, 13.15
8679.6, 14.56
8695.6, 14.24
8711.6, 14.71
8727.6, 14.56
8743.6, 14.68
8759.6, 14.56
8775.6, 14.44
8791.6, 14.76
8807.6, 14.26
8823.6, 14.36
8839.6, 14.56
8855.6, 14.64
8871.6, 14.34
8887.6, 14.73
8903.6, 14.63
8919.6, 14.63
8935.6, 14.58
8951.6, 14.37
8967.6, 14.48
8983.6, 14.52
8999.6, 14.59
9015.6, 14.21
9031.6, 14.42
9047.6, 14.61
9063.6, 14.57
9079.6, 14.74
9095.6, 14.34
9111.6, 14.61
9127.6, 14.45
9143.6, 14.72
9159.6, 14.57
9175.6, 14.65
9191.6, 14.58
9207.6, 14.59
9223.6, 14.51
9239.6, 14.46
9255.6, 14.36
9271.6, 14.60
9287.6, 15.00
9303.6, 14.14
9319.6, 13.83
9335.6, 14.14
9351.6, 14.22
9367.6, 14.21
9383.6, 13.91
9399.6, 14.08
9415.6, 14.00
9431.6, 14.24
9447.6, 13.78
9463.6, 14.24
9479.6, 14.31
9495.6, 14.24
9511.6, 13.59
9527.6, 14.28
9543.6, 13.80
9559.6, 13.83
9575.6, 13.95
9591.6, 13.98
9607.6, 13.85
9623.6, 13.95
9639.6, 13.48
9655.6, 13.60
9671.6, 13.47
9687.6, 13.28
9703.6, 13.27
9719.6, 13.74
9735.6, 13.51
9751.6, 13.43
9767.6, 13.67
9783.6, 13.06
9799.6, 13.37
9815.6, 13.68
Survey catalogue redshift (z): 0.000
